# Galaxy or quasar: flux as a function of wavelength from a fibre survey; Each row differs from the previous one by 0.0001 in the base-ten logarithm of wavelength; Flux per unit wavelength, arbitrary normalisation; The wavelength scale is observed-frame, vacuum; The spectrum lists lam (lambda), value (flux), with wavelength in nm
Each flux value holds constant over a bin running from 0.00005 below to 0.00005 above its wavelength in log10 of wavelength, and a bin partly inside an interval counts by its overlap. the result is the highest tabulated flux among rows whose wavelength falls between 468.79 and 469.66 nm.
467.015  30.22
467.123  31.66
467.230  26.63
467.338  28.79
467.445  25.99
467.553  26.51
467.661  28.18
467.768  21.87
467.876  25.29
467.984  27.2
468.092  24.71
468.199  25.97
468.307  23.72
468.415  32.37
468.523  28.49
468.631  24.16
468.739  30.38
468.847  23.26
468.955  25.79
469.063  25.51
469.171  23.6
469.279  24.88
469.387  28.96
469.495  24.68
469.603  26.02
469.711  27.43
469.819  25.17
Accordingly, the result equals 28.96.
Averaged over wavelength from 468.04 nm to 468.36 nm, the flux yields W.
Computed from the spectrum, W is 24.9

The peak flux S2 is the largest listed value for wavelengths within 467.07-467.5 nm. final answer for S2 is 31.66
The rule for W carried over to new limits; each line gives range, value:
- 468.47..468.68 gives 26.4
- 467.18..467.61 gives 27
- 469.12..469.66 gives 25.7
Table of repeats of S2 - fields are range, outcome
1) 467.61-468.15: 28.18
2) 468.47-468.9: 30.38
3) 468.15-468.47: 32.37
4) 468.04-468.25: 25.97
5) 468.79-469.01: 25.79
